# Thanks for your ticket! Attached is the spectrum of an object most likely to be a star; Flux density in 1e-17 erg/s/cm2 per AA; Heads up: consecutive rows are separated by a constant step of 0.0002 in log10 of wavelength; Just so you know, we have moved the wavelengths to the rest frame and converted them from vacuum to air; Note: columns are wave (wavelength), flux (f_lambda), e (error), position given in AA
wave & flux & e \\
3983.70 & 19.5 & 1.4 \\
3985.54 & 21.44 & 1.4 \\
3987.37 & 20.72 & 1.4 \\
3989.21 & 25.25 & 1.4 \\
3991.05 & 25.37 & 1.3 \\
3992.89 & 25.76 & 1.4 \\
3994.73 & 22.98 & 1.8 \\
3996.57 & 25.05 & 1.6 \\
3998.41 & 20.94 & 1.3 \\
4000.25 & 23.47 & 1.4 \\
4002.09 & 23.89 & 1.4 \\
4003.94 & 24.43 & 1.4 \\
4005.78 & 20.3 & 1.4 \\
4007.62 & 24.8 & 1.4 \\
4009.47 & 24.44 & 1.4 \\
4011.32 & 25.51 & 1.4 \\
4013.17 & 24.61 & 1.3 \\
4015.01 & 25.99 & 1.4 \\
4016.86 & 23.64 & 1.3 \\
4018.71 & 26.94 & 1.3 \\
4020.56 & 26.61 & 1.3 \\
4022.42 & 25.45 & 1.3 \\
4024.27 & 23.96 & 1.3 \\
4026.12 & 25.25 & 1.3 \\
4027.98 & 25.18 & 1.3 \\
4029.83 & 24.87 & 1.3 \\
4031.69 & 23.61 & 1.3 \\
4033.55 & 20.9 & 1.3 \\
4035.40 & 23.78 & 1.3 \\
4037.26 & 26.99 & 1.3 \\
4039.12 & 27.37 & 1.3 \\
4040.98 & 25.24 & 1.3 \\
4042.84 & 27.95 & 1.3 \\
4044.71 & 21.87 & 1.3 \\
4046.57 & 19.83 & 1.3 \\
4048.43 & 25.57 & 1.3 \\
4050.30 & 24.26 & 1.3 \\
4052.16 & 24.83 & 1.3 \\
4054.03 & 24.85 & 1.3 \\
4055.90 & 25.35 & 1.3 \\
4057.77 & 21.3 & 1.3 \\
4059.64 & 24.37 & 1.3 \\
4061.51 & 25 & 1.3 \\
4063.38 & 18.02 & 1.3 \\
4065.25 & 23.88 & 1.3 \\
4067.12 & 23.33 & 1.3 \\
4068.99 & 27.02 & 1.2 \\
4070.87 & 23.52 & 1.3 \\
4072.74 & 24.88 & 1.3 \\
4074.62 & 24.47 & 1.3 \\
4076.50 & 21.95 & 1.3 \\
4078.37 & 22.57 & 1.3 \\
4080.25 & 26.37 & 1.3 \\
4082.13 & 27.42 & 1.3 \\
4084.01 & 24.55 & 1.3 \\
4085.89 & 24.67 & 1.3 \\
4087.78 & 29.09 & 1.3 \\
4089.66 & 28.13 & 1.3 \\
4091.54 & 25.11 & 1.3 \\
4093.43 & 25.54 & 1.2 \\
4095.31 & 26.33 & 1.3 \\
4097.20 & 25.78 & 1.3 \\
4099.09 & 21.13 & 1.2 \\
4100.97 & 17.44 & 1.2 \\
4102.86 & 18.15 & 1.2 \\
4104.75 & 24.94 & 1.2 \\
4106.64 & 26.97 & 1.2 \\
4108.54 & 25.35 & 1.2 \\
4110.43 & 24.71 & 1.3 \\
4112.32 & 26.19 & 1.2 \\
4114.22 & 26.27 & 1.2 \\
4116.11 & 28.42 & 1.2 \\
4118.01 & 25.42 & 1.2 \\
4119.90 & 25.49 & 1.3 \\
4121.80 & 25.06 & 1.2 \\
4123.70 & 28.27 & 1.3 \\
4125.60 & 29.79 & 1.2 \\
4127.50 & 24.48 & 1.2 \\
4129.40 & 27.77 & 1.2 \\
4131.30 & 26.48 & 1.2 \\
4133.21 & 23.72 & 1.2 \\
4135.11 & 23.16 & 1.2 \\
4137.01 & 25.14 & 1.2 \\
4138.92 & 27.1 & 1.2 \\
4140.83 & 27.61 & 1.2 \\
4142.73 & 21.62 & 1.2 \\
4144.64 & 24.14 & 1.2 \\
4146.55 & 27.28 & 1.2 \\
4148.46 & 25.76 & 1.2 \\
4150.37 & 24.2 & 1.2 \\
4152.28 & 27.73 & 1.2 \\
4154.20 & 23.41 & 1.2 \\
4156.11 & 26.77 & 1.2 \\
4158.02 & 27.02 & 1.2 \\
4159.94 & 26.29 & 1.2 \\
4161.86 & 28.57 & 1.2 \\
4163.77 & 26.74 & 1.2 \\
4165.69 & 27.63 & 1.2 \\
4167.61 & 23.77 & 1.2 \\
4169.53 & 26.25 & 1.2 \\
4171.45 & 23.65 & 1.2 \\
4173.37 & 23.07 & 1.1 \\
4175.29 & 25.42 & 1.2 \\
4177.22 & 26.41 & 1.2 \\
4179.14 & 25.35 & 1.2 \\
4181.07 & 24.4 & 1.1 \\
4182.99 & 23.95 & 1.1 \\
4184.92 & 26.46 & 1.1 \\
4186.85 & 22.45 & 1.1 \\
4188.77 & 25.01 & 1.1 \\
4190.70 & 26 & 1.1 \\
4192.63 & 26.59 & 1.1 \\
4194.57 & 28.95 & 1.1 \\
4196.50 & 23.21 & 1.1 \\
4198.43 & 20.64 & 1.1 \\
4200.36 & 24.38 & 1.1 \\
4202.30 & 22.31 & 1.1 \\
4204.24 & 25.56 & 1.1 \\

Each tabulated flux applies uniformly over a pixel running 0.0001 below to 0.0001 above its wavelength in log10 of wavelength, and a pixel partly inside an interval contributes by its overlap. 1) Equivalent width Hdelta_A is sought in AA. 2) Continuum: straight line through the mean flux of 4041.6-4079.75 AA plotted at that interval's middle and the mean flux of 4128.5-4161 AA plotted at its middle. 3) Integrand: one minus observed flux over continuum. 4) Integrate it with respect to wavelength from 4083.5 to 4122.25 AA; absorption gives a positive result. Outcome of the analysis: -0.5 AA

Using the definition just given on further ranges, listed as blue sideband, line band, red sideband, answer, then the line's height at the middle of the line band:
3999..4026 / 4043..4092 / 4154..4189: 1.0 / 24.9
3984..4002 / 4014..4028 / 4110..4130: -0.8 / 24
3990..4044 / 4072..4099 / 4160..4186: -0.3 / 25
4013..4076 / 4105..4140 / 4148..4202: -1.6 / 25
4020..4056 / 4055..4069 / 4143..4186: 0.9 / 24.8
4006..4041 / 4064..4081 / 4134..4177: 0.7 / 25.2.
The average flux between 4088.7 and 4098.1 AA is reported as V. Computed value 26.2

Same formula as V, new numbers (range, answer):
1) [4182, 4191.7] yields 24.8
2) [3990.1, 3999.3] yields 24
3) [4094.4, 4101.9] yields 22.7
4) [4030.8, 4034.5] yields 22.3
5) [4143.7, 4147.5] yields 25.7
